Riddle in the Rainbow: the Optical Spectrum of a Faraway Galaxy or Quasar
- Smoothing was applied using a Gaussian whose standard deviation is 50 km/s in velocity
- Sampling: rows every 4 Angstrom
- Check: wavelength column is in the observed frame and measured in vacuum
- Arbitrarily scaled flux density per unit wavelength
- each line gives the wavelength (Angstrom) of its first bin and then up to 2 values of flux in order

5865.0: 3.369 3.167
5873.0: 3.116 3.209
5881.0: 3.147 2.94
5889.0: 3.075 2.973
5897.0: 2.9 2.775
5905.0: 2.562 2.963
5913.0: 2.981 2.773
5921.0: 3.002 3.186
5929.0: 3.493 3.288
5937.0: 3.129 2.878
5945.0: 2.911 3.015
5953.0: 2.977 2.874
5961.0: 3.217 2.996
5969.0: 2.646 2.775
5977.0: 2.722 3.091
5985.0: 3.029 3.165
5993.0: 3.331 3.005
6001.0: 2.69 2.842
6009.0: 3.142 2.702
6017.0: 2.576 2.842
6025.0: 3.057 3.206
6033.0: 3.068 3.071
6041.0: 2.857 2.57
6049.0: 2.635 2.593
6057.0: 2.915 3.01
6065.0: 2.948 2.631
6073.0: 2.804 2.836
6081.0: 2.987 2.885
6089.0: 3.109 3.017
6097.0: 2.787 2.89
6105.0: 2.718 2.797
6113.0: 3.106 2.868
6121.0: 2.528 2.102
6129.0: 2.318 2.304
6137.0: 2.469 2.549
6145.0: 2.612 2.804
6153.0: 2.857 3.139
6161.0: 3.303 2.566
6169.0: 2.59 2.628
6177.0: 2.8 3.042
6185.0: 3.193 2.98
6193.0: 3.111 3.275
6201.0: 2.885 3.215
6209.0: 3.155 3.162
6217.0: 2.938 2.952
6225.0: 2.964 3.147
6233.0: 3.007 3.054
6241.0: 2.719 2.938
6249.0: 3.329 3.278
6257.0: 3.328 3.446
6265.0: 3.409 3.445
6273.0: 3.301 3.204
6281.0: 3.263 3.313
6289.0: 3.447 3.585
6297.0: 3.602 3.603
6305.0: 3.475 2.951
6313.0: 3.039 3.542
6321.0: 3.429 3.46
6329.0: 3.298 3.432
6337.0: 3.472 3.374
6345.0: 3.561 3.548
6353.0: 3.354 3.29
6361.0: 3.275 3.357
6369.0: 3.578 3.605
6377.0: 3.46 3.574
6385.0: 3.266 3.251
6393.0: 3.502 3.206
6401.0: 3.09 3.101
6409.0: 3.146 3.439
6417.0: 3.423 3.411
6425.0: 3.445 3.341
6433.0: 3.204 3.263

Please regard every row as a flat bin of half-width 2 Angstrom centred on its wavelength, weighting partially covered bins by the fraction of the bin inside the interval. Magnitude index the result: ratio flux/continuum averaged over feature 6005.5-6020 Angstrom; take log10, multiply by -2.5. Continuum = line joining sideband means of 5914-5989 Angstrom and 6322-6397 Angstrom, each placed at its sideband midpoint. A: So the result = 0.09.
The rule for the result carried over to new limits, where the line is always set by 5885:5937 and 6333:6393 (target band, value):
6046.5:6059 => 0.159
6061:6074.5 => 0.117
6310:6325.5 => 0.018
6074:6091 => 0.077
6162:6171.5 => 0.216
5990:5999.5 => -0.022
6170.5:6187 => 0.123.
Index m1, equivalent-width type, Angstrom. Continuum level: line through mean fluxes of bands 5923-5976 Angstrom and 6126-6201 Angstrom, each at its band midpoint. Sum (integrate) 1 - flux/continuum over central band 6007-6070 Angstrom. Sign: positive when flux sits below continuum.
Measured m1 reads 1.4 Angstrom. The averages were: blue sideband 3.02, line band 2.87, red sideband 2.8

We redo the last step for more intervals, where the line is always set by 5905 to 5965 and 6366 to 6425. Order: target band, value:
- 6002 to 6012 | 0.5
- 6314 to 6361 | -1.4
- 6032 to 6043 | 0.4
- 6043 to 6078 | 4.0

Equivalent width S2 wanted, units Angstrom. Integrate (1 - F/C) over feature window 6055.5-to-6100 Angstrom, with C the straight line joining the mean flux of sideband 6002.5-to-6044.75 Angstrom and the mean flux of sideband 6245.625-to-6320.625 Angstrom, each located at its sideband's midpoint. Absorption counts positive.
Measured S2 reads 1.6 Angstrom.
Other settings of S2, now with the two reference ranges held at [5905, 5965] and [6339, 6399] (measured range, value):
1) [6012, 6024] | 1.4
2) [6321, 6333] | -0.1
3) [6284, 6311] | -0.6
